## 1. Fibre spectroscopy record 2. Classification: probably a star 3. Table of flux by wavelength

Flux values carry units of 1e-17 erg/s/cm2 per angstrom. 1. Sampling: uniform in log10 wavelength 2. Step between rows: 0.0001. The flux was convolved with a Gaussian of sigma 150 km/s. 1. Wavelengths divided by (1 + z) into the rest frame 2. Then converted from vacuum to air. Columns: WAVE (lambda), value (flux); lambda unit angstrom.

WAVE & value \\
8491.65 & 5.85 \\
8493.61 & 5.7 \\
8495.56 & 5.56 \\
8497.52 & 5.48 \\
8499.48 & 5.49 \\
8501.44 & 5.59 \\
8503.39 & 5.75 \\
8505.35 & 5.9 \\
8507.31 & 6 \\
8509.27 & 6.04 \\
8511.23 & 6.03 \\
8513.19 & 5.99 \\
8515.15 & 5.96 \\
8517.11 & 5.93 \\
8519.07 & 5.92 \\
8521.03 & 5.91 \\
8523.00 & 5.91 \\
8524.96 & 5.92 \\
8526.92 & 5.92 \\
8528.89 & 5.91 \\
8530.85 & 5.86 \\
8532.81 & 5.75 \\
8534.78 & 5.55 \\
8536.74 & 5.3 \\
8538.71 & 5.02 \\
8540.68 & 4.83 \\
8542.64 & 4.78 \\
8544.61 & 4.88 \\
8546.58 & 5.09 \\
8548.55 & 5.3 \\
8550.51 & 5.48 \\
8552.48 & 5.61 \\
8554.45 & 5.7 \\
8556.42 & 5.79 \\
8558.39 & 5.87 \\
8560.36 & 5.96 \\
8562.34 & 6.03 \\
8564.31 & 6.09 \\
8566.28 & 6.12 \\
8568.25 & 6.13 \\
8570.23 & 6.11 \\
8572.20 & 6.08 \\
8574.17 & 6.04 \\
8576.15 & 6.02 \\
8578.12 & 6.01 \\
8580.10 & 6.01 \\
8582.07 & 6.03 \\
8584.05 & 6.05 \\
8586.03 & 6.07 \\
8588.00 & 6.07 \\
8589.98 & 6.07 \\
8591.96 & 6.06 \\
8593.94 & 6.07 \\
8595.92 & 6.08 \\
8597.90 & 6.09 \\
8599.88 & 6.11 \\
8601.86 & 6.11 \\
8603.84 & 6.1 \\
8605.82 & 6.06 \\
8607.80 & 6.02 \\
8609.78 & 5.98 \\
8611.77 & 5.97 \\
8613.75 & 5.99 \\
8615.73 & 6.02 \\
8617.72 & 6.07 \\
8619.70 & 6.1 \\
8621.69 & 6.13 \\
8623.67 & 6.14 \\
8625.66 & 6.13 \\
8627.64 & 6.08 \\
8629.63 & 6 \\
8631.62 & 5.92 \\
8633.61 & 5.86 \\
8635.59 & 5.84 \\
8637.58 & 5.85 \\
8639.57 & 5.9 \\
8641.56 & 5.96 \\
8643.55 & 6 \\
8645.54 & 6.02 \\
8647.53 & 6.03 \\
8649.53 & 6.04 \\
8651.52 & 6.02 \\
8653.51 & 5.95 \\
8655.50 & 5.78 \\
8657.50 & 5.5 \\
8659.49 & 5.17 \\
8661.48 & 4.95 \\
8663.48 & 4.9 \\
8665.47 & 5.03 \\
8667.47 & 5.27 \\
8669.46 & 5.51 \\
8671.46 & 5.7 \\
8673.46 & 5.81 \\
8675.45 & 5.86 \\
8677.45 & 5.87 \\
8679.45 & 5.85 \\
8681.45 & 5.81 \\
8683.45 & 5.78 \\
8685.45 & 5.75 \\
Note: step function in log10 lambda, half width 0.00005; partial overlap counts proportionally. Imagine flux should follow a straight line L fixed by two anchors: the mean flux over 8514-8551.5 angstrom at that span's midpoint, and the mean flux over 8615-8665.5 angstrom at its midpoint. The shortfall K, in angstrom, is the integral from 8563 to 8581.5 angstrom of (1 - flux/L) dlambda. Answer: -1.37 angstrom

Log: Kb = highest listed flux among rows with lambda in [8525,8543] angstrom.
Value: 5.92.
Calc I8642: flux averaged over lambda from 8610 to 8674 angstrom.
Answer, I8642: 5.8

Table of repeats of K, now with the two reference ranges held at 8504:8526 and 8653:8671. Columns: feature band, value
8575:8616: -3.2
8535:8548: 1.8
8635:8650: -1.5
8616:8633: -1.8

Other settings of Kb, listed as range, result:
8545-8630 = 6.14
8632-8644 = 6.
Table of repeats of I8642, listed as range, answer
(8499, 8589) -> 5.78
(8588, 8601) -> 6.08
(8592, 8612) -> 6.06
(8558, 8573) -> 6.05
